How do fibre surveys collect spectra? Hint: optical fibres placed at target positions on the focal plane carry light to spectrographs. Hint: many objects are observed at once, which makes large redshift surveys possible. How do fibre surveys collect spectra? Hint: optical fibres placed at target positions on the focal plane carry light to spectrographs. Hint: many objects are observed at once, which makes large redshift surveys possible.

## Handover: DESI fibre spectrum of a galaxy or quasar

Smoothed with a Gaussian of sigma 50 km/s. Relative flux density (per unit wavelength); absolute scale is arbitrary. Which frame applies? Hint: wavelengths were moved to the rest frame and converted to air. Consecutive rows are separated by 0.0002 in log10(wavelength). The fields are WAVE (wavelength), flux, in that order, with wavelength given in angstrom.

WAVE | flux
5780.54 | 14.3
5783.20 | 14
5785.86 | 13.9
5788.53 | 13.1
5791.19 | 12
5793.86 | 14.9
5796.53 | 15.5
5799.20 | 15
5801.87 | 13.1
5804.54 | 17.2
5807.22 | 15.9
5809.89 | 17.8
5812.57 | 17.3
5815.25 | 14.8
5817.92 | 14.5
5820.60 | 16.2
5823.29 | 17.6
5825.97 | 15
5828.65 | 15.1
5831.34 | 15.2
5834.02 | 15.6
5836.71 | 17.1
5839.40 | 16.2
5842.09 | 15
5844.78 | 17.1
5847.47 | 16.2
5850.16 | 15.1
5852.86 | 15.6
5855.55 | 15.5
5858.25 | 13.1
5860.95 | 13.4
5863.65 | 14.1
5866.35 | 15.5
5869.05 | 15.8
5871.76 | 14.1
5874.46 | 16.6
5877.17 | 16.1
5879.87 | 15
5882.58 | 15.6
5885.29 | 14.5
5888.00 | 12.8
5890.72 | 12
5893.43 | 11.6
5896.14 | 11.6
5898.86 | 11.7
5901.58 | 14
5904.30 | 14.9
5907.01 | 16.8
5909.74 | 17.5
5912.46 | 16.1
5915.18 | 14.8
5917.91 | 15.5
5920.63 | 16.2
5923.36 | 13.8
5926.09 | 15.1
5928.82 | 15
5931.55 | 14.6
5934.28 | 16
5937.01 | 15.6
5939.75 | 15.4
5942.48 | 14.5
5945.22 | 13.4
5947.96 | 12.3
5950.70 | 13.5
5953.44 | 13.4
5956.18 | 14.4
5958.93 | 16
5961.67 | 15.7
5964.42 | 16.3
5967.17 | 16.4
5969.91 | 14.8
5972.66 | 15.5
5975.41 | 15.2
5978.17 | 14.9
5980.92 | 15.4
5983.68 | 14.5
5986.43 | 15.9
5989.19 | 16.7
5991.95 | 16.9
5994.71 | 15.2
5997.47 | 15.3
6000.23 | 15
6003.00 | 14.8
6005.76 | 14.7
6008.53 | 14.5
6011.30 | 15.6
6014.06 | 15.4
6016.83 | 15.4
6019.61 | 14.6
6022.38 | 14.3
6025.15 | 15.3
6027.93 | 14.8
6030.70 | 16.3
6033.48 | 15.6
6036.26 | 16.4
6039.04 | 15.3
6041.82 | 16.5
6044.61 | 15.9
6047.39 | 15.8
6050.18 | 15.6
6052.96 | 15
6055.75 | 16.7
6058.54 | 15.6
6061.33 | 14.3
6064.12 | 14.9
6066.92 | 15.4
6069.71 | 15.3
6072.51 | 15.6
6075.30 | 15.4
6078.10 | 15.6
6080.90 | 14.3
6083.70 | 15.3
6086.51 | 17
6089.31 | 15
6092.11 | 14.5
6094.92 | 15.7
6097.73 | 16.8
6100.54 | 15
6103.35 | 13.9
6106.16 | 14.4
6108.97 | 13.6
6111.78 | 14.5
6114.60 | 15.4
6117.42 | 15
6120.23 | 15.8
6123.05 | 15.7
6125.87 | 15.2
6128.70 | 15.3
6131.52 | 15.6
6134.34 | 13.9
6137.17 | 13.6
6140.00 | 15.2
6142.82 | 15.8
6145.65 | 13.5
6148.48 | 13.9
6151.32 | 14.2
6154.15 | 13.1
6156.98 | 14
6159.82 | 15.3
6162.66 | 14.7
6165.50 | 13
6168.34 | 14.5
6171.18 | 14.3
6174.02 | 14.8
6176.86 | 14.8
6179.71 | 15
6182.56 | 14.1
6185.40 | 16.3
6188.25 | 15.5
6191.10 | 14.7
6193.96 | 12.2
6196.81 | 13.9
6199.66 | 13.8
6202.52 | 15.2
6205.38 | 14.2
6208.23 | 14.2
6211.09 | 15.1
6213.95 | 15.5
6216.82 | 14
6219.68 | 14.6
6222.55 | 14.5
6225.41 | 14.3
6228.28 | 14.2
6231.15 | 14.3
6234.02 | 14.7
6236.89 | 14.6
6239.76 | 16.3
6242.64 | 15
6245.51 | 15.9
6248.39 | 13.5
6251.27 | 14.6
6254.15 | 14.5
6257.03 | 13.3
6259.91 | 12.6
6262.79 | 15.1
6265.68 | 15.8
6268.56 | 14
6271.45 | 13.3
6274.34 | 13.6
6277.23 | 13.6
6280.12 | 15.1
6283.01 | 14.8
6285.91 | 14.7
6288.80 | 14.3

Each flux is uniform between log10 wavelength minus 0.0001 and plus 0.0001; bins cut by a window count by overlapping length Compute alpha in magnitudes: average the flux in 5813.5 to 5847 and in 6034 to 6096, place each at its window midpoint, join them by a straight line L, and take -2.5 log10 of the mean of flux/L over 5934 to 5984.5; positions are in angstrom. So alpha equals 0.05 mag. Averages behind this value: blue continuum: 15.8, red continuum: 15.5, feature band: 14.9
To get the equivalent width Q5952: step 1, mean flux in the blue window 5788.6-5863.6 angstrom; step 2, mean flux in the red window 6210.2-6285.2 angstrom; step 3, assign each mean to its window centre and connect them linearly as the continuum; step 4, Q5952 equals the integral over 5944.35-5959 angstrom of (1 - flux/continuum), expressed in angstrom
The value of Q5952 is 1.4 angstrom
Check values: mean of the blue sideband 15.4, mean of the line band 13.7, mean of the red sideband 14.5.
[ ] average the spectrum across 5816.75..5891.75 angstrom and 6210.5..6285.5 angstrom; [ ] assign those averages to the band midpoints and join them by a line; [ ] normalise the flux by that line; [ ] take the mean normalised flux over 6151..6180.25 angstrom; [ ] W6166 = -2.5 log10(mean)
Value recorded 0.02 mag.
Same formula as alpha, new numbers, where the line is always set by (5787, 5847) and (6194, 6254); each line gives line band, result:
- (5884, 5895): 0.21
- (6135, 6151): 0.03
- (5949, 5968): 0.01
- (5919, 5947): 0.02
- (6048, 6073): -0.03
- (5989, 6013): -0.02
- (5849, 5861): 0.06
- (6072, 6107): -0.03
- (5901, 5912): -0.05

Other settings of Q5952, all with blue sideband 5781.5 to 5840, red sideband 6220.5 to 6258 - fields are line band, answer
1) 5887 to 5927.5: 2.2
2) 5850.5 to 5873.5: 0.8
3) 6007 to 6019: -0.2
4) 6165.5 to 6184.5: 0.3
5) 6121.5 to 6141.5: -0.2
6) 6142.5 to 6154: 0.5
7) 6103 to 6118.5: 0.3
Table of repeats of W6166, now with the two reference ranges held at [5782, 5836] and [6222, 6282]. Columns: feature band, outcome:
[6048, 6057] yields -0.070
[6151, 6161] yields 0.036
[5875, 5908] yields 0.086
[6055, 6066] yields -0.038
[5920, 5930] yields 0.005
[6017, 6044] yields -0.046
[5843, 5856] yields -0.054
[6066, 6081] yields -0.044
